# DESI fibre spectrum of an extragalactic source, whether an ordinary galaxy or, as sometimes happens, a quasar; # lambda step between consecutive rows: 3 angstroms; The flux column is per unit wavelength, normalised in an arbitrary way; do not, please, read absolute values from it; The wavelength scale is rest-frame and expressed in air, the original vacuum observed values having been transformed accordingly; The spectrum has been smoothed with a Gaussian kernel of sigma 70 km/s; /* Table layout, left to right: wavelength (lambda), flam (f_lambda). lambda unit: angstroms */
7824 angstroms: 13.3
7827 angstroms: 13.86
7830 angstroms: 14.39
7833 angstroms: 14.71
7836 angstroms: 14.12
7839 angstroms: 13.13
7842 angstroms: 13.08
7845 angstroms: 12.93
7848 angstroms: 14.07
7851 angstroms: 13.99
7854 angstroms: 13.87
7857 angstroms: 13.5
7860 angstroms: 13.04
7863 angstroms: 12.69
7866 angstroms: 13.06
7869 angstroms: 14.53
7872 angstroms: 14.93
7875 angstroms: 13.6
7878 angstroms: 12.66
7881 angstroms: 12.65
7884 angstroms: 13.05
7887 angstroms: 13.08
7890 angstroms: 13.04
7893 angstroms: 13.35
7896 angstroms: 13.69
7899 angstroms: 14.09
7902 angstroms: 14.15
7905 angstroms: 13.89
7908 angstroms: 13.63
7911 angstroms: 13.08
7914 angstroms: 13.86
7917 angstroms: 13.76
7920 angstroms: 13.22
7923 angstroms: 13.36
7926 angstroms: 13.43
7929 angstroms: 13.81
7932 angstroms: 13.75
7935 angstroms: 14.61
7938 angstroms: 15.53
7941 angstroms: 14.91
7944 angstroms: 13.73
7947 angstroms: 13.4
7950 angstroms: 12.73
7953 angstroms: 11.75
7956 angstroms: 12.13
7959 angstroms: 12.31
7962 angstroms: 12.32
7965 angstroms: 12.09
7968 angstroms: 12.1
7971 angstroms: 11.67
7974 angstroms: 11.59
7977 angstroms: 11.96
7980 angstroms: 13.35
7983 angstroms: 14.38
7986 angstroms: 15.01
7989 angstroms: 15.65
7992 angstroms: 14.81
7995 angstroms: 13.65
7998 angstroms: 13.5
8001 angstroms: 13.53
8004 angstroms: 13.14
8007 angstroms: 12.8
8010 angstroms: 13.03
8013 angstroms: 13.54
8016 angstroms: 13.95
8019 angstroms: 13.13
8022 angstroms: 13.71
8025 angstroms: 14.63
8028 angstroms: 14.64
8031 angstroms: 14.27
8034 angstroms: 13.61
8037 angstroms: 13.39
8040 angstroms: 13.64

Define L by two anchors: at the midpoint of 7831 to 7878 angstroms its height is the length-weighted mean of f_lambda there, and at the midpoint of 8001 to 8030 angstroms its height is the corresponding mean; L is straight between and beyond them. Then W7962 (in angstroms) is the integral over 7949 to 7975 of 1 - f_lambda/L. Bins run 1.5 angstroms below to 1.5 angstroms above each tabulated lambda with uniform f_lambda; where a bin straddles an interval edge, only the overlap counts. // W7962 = 2.98 angstroms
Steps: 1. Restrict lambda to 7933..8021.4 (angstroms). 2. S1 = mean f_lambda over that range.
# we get 13.3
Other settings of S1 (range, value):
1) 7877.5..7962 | 13.4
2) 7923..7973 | 13.1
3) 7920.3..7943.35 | 14.1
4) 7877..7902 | 13.3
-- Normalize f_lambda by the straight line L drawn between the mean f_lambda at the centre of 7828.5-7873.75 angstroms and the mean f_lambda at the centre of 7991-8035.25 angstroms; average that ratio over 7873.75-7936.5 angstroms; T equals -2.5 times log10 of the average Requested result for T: 0.02 mag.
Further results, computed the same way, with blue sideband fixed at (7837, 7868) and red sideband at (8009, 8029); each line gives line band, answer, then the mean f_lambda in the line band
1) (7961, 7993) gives 0.04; 13.2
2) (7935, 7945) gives -0.09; 14.8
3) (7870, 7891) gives 0.01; 13.3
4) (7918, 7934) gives 0.00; 13.6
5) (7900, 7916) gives -0.02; 13.7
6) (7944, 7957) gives 0.08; 12.7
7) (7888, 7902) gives -0.01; 13.6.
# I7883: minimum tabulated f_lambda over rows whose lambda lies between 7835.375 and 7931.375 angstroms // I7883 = 12.65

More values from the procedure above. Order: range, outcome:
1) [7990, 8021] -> 12.8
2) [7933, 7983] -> 11.59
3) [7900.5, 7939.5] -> 13.08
